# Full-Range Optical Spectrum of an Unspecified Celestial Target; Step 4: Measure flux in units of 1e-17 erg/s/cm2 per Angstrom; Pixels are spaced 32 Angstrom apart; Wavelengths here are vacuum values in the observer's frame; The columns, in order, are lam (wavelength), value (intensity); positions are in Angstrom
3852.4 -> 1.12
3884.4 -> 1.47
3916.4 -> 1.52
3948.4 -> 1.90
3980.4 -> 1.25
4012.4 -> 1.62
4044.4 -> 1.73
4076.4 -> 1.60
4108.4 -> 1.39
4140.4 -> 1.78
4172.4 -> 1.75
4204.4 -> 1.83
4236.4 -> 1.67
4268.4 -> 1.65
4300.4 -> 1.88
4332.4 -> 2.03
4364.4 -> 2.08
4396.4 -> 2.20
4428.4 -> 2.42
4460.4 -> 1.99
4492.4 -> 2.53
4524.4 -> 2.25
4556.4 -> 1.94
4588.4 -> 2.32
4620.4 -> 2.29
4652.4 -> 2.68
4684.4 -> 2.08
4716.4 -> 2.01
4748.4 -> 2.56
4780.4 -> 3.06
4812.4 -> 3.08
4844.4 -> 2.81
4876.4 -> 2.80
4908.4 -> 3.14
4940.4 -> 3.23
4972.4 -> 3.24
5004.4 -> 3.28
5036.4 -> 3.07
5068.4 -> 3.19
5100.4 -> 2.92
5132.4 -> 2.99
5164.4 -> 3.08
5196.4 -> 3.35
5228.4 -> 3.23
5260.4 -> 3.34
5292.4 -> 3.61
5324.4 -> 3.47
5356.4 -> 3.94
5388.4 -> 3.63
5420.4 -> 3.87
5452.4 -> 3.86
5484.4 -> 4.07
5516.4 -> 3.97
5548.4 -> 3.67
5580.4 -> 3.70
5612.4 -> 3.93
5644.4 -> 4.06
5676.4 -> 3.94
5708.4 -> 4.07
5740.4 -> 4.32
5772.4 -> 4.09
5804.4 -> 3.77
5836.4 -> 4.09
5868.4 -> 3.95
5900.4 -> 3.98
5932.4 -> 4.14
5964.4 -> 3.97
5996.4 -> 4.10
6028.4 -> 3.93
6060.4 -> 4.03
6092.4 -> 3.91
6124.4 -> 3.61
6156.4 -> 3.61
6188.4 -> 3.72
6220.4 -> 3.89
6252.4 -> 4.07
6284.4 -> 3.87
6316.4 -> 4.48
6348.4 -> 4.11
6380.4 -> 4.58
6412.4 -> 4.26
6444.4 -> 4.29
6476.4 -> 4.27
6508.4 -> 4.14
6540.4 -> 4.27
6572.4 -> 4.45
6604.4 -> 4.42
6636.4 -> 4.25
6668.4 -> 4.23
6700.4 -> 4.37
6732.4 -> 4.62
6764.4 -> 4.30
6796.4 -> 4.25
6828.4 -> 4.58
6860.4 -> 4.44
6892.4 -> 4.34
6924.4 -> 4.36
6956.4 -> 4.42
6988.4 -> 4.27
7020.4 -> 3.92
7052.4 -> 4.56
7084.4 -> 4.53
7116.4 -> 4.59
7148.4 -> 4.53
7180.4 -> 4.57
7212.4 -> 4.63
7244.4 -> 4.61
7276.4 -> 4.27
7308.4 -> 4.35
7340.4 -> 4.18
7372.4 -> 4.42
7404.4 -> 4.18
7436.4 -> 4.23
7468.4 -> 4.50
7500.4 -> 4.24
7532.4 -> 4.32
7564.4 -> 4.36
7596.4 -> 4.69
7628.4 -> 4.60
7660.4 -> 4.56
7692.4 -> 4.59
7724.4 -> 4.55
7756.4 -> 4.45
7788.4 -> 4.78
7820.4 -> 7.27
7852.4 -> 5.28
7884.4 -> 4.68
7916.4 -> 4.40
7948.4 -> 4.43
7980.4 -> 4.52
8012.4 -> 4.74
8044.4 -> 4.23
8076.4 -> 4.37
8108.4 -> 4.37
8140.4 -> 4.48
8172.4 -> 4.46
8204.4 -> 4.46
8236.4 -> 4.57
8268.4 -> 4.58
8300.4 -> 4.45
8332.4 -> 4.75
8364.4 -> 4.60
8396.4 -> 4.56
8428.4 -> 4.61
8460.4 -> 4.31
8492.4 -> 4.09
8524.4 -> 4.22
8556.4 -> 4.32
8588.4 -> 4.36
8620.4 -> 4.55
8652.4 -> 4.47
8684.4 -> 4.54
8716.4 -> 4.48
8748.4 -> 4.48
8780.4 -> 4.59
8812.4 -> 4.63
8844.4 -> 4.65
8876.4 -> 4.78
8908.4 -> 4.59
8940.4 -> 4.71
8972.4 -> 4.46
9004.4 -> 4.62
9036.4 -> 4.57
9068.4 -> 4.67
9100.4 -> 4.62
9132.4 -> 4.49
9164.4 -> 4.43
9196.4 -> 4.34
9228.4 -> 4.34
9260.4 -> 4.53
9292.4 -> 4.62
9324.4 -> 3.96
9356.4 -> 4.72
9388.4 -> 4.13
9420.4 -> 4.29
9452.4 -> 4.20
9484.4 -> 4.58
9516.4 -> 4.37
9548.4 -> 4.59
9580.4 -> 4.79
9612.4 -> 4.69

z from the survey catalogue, 0.190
